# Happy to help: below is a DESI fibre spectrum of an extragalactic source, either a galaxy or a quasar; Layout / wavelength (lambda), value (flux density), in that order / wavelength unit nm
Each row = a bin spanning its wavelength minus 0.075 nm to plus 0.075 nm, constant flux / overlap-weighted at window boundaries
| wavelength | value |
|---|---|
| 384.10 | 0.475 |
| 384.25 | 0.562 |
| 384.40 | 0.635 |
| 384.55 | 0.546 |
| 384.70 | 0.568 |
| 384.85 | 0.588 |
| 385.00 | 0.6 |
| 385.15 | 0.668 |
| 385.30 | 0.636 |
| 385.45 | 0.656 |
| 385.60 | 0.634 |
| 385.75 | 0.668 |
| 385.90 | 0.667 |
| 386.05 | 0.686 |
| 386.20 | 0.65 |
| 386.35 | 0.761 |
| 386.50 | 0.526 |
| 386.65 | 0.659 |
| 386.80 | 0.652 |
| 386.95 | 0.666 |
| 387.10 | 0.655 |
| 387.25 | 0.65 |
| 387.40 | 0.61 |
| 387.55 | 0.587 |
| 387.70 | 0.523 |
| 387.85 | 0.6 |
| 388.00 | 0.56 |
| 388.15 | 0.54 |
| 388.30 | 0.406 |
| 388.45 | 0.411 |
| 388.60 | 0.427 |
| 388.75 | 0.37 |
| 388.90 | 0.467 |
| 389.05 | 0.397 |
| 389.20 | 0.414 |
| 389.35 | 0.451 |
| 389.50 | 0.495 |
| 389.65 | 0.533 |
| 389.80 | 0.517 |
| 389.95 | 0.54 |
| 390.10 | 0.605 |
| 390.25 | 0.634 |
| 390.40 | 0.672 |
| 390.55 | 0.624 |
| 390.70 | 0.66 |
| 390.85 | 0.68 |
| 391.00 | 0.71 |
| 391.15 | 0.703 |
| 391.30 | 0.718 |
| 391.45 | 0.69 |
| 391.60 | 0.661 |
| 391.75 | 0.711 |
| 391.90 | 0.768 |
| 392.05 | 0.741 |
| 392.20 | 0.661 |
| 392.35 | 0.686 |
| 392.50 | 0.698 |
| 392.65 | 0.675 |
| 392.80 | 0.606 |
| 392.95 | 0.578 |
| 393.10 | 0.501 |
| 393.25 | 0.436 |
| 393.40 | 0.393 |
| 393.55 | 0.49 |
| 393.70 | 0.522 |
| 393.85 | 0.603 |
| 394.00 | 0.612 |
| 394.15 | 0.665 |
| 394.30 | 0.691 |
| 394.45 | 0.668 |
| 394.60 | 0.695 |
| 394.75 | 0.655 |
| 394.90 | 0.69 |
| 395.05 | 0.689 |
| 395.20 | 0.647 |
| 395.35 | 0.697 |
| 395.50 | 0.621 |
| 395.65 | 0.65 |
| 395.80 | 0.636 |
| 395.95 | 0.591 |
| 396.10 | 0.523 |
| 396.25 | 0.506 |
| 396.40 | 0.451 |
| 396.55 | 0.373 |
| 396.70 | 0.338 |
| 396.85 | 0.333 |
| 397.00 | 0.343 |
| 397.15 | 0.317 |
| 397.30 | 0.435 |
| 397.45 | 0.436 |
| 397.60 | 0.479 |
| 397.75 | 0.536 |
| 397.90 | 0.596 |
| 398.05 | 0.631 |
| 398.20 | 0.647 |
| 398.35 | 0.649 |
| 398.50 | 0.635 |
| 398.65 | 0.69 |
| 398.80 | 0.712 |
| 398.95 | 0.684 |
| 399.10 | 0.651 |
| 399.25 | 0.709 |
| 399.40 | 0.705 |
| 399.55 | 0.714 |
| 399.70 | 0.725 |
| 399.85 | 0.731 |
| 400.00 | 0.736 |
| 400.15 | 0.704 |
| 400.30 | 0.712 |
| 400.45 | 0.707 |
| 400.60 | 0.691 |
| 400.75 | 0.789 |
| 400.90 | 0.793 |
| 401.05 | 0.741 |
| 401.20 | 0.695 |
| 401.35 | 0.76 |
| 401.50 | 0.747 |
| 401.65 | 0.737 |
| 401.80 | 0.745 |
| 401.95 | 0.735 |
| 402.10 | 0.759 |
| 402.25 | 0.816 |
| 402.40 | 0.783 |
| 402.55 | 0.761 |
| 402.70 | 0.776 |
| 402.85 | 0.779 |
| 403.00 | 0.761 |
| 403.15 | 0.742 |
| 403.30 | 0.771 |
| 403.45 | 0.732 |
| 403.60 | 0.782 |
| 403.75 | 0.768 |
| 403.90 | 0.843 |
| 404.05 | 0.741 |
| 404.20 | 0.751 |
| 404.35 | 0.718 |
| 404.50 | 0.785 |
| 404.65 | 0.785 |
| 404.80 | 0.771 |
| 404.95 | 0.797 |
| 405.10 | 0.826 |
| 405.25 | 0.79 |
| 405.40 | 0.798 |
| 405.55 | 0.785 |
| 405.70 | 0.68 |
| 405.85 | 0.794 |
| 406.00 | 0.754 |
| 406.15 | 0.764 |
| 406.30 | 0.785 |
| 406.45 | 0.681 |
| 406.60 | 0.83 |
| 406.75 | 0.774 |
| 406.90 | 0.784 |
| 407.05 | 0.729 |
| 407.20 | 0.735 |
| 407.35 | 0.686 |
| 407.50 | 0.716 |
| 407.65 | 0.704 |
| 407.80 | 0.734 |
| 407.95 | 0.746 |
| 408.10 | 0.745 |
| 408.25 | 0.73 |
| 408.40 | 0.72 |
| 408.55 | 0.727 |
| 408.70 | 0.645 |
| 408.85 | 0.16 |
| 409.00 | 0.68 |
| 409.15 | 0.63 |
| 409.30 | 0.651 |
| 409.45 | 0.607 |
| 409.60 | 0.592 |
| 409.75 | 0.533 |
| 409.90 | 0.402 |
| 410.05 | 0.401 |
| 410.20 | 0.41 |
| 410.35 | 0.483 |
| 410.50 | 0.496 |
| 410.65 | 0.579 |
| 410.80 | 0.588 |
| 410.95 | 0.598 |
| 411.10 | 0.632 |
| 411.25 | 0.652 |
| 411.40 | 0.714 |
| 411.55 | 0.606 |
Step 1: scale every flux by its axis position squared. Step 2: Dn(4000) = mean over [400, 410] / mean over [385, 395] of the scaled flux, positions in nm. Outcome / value 1.30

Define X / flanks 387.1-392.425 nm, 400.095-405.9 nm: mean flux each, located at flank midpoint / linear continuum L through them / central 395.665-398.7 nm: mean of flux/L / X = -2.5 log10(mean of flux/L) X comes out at 0.32 mag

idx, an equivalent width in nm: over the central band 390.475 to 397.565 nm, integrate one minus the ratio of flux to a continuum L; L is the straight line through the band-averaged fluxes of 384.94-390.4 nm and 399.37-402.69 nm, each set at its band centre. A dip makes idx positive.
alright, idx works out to 0.63 nm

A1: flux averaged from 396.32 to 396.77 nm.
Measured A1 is 0.389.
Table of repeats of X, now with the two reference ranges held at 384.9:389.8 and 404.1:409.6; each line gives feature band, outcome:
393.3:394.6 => 0.07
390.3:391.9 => -0.15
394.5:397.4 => 0.18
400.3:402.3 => -0.10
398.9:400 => -0.07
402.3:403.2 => -0.12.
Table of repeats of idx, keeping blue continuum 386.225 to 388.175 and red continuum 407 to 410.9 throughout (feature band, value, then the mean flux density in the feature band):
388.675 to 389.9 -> 0.316 nm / 0.457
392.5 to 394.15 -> 0.162 nm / 0.554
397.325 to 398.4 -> 0.093 nm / 0.56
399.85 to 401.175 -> -0.262 nm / 0.732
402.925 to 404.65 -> -0.435 nm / 0.764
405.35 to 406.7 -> -0.341 nm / 0.763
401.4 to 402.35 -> -0.227 nm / 0.757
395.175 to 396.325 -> 0.012 nm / 0.607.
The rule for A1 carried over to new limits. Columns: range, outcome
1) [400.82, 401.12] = 0.768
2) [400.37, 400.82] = 0.728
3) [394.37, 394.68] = 0.681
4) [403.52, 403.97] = 0.796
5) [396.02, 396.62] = 0.465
